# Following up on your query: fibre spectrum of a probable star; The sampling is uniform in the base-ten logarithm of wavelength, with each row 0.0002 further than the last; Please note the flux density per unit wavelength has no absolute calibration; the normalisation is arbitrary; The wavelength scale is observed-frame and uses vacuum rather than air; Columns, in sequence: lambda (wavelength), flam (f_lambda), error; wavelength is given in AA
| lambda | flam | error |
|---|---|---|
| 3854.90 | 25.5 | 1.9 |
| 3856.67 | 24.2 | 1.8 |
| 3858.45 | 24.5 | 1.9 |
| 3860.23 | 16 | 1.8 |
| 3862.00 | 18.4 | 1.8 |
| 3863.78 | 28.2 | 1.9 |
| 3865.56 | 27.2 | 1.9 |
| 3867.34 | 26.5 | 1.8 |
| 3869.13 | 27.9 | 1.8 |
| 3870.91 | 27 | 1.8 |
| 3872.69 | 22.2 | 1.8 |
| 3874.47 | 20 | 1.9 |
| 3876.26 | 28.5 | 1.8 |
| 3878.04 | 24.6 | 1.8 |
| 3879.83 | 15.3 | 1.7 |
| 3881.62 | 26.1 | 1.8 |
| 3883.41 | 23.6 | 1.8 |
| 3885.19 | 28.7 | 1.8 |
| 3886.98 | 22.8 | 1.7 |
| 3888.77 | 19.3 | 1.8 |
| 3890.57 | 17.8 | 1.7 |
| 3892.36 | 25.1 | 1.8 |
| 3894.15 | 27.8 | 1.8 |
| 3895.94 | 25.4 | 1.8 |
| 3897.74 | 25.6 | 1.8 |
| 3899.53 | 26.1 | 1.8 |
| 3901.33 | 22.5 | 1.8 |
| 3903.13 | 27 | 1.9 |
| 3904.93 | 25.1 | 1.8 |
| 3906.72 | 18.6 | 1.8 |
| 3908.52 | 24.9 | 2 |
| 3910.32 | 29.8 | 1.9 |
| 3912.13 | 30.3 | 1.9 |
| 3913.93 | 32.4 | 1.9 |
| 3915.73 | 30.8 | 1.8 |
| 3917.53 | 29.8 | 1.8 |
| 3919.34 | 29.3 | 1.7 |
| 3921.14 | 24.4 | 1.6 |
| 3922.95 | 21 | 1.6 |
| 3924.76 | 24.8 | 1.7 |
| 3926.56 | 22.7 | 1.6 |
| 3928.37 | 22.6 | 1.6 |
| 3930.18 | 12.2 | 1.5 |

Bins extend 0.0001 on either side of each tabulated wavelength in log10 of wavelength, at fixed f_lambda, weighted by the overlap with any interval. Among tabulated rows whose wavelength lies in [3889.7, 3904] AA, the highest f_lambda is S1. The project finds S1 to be 27.8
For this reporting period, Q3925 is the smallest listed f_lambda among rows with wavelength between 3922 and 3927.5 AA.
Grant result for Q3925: 21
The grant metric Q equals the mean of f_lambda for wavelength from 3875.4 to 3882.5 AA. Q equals 23.6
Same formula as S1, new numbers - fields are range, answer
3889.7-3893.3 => 25.1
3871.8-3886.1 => 28.7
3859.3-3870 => 28.2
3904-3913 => 30.3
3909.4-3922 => 32.4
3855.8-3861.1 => 24.5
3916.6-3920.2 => 29.8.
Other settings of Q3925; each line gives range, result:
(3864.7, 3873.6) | 22.2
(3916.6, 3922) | 24.4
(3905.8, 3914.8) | 18.6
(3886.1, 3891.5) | 17.8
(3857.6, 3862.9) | 16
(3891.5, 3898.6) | 25.1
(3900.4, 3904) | 22.5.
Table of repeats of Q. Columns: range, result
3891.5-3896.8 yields 26.1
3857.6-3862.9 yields 19.6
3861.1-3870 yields 25.6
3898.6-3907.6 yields 23.9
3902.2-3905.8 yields 26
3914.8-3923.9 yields 27.1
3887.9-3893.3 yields 20.8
